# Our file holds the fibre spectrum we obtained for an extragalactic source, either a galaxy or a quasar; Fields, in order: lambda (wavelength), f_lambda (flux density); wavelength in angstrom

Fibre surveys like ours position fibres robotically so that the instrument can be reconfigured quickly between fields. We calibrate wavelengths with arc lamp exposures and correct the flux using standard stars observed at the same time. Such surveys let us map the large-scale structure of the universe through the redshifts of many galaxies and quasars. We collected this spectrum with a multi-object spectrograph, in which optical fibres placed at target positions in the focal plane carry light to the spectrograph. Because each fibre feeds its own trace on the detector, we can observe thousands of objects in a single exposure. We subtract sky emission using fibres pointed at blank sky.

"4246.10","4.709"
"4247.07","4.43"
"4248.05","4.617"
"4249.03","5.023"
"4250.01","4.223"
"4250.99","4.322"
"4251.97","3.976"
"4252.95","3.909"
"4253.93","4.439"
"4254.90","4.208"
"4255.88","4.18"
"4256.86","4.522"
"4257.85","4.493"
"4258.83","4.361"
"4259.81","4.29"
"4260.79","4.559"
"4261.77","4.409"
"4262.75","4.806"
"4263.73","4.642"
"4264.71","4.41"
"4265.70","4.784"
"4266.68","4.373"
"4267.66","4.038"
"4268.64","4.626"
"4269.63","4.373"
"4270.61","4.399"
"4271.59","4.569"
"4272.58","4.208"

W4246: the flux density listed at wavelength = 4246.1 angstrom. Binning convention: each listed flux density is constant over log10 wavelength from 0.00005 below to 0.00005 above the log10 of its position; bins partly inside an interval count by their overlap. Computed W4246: 4.709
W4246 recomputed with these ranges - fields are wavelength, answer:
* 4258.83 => 4.361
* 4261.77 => 4.409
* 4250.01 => 4.223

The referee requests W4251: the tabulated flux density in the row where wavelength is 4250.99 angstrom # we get 4.322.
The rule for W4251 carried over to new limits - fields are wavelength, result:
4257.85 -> 4.493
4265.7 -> 4.784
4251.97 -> 3.976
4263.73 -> 4.642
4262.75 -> 4.806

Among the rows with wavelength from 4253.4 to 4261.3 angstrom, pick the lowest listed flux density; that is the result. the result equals 4.18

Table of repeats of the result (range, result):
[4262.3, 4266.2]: 4.41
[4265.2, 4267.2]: 4.373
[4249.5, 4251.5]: 4.223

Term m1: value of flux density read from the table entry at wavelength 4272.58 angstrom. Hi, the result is 4.208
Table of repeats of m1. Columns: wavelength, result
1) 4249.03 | 5.023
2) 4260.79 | 4.559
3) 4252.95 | 3.909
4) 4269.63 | 4.373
